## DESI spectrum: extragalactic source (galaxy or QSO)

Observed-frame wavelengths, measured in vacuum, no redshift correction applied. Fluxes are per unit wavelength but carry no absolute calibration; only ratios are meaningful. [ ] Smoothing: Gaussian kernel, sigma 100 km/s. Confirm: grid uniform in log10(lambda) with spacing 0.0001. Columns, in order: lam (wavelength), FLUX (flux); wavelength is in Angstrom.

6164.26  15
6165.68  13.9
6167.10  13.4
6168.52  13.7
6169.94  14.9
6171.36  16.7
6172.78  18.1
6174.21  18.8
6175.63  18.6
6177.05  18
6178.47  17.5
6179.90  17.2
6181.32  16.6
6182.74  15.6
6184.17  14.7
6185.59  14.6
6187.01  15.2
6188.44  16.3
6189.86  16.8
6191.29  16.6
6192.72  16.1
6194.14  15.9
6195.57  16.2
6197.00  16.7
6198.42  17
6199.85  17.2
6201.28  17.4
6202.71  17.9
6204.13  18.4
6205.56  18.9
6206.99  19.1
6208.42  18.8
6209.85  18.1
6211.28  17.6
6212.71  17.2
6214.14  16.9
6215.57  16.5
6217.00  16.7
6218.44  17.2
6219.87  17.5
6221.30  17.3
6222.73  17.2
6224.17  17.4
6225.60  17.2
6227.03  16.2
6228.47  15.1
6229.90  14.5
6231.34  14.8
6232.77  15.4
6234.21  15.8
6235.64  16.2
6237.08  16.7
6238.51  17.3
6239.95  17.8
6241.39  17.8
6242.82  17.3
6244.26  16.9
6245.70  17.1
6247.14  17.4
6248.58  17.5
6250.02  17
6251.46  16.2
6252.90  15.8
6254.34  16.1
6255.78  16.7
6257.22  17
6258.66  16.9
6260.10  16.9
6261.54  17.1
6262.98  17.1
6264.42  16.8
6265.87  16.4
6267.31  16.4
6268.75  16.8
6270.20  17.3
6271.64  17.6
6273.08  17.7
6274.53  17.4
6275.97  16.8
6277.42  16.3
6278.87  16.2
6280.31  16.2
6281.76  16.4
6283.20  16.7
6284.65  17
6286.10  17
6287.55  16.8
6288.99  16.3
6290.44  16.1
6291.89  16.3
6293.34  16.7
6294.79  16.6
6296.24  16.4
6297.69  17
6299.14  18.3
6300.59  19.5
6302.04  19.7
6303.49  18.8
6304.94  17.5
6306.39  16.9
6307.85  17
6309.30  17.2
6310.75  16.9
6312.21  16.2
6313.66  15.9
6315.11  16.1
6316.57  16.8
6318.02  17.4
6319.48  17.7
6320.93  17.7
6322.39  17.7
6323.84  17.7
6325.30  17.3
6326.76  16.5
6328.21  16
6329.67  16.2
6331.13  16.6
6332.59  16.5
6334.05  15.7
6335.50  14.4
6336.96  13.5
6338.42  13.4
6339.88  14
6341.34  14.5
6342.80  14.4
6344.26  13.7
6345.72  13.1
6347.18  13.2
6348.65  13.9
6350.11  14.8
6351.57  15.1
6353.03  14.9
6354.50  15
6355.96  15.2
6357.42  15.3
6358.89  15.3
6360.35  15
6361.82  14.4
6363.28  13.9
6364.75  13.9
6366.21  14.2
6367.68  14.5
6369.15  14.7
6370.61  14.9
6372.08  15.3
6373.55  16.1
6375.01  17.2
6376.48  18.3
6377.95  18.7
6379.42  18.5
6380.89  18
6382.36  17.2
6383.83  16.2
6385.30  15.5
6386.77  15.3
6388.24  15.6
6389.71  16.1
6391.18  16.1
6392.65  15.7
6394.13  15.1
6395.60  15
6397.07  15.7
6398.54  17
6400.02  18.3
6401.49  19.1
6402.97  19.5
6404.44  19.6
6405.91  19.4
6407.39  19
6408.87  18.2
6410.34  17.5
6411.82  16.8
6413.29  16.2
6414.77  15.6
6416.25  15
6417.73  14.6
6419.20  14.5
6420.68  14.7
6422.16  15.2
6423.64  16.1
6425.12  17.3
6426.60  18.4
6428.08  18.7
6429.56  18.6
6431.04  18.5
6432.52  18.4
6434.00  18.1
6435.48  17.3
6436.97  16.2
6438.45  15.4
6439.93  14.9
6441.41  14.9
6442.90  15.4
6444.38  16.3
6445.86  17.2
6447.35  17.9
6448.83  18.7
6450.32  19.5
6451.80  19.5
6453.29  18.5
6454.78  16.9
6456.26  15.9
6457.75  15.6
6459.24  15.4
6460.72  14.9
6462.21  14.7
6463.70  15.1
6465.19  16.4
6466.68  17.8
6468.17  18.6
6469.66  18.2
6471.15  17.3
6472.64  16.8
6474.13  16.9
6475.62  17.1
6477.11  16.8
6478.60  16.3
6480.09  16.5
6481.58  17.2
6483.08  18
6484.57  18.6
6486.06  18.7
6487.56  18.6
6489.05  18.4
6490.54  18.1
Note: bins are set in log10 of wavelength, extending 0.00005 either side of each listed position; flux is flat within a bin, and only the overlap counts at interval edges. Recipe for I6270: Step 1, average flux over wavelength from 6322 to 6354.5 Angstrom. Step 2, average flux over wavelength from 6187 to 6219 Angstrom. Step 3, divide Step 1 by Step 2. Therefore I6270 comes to 0.88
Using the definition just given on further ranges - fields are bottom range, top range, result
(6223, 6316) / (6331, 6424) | 0.94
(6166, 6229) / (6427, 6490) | 1.02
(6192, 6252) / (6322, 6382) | 0.91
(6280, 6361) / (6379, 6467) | 1.04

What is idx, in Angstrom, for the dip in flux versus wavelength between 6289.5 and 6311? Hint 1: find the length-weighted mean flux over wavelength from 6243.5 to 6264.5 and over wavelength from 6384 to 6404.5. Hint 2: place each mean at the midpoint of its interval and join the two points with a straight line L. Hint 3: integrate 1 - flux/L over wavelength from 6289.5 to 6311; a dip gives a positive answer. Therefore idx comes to -0.8 Angstrom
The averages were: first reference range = 16.8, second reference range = 16.6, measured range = 17.4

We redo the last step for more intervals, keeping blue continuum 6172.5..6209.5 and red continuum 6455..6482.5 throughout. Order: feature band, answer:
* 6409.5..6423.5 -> 0.9 Angstrom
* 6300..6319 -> -0.6 Angstrom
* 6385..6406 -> -0.2 Angstrom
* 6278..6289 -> 0.2 Angstrom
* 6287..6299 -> 0.2 Angstrom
